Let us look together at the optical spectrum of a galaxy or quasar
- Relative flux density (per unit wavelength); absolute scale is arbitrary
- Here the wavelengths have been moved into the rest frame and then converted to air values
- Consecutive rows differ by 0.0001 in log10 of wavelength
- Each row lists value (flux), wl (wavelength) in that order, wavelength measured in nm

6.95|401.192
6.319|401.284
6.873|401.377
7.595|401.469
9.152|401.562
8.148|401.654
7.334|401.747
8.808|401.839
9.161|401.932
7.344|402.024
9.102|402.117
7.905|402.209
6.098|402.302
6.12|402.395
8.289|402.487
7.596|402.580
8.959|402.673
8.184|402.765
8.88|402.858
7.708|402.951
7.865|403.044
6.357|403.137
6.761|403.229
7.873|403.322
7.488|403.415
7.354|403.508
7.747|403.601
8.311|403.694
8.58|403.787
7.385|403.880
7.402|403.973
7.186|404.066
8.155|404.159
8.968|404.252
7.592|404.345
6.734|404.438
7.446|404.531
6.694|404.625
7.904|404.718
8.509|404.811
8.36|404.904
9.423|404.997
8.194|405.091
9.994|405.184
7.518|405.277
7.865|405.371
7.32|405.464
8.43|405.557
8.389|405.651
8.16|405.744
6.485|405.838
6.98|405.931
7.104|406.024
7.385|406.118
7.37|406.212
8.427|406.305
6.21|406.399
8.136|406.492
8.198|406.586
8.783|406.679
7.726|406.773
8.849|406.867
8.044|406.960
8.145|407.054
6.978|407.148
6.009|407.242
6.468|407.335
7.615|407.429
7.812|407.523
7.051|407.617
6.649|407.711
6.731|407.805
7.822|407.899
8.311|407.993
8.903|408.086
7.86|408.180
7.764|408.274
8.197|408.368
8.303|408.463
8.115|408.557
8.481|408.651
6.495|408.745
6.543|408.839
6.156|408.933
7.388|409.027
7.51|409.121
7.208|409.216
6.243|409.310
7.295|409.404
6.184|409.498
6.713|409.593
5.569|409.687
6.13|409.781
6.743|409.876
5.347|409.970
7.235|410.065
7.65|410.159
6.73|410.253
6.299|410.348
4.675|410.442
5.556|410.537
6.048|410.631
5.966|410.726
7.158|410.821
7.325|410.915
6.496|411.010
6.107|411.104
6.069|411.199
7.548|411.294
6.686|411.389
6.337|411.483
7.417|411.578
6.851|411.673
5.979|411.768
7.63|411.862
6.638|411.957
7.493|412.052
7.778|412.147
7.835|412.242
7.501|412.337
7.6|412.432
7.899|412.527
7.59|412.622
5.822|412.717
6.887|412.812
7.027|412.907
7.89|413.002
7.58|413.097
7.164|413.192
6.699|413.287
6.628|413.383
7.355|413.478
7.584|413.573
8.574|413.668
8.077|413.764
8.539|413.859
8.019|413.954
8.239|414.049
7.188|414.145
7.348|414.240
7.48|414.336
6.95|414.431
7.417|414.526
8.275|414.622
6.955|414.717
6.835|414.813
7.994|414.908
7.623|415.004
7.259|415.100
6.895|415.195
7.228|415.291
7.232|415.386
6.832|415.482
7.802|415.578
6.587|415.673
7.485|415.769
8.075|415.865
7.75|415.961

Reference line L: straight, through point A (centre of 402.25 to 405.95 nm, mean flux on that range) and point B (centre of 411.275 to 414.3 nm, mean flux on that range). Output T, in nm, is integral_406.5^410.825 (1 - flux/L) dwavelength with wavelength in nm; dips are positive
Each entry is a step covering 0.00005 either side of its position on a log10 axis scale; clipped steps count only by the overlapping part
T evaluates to 0.25 nm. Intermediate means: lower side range 7.79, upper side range 7.35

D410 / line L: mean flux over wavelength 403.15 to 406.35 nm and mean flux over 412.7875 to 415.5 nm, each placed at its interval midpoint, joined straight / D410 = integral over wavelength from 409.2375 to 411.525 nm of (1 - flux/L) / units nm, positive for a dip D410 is 0.35 nm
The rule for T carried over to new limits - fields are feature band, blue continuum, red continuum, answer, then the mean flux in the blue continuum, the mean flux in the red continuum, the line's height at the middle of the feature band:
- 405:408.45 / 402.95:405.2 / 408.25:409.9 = -0.16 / 7.81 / 7.05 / 7.41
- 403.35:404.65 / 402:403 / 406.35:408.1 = 0.02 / 7.84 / 7.58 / 7.76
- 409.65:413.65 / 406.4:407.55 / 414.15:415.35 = 0.34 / 7.67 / 7.35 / 7.48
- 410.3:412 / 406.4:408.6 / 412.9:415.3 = 0.25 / 7.73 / 7.5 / 7.6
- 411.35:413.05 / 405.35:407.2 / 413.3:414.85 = 0.10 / 7.74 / 7.57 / 7.61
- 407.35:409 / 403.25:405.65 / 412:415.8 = 0.04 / 7.93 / 7.43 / 7.73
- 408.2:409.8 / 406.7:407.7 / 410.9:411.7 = 0.01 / 7.47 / 6.73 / 7.15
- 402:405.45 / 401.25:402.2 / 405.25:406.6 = -0.01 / 8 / 7.58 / 7.8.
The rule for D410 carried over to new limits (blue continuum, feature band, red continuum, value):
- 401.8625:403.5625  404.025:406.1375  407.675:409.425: -0.06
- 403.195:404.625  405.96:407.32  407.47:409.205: -0.01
